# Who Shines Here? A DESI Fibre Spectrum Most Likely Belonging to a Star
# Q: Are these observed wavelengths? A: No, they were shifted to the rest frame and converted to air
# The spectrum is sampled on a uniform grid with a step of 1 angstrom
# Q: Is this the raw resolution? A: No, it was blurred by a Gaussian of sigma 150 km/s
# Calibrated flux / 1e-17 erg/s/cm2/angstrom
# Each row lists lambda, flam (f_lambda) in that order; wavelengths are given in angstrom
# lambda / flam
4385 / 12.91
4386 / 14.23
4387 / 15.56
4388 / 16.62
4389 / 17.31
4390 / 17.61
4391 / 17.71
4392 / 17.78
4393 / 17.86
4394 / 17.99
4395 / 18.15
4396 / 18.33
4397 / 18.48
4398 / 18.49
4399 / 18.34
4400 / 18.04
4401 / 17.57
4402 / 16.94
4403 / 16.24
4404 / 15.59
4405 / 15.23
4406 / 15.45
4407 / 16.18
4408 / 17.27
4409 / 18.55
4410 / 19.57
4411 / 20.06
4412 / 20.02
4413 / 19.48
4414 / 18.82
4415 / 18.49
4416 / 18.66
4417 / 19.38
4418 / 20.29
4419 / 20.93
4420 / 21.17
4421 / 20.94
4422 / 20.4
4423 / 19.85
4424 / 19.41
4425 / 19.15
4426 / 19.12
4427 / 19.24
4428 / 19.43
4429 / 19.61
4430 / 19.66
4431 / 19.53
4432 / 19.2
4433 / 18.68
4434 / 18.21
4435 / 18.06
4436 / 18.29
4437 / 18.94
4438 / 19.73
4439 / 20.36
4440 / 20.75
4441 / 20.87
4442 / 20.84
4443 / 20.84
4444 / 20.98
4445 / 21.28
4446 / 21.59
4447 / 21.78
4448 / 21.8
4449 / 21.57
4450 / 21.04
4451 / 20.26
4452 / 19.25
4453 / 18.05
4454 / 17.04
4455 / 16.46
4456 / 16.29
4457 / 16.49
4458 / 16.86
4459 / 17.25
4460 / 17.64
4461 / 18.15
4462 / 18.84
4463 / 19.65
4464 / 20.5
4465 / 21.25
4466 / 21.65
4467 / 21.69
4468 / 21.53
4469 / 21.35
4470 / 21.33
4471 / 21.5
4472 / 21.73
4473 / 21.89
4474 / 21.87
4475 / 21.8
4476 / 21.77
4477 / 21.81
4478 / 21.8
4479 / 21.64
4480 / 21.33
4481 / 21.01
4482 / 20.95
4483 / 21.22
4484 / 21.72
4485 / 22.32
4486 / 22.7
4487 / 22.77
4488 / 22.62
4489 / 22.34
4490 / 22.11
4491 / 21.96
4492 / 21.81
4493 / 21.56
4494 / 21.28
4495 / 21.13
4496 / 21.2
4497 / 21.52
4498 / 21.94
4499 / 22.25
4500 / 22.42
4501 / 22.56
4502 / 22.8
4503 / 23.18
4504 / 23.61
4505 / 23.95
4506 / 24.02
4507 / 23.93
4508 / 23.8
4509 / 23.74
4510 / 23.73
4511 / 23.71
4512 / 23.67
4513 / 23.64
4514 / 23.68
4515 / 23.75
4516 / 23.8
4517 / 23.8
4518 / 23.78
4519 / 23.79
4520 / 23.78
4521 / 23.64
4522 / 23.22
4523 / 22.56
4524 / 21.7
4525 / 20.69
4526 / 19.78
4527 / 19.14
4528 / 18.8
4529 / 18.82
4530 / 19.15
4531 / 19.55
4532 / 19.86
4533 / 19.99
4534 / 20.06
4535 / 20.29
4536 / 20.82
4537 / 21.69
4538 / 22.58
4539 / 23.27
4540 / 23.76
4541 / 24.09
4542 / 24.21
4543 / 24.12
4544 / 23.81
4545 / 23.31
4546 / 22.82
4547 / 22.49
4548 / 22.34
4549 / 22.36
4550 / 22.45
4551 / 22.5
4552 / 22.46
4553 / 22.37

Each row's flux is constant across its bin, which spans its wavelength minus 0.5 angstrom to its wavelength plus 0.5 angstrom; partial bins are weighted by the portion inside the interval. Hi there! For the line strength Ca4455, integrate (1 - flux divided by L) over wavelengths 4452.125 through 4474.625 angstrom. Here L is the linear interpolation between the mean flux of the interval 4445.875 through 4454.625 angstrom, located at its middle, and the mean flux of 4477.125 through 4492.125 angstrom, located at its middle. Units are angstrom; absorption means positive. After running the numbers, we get 1.4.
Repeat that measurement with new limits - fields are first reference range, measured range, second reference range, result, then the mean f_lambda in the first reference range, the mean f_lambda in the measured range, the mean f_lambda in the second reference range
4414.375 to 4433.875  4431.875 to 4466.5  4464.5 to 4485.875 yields 1.90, 19.6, 19.4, 21.6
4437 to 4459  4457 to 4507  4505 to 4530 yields -0.71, 19.6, 21.4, 22.7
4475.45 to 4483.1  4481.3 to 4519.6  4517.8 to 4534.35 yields -2.68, 21.5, 22.8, 21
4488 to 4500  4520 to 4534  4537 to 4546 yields 1.42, 21.8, 20.6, 23.5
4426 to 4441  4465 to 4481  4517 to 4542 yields -1.09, 19.3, 21.6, 21.6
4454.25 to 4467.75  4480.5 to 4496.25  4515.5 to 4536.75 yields -1.61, 18.7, 21.8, 21.3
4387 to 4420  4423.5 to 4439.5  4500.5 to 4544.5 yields -0.06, 18.1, 19.2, 22.5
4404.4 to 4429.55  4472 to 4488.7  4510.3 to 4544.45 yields -0.80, 19.1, 21.8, 22.2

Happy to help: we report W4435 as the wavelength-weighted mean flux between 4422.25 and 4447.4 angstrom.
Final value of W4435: 19.8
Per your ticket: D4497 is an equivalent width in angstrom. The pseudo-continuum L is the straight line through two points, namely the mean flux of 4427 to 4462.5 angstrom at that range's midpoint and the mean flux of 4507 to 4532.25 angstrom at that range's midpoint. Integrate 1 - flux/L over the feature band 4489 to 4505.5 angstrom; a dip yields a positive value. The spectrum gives -0.6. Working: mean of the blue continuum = 19.3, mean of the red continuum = 22.3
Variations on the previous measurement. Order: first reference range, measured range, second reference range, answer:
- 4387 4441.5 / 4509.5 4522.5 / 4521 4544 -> -1.66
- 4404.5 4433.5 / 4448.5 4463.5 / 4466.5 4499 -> 1.67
